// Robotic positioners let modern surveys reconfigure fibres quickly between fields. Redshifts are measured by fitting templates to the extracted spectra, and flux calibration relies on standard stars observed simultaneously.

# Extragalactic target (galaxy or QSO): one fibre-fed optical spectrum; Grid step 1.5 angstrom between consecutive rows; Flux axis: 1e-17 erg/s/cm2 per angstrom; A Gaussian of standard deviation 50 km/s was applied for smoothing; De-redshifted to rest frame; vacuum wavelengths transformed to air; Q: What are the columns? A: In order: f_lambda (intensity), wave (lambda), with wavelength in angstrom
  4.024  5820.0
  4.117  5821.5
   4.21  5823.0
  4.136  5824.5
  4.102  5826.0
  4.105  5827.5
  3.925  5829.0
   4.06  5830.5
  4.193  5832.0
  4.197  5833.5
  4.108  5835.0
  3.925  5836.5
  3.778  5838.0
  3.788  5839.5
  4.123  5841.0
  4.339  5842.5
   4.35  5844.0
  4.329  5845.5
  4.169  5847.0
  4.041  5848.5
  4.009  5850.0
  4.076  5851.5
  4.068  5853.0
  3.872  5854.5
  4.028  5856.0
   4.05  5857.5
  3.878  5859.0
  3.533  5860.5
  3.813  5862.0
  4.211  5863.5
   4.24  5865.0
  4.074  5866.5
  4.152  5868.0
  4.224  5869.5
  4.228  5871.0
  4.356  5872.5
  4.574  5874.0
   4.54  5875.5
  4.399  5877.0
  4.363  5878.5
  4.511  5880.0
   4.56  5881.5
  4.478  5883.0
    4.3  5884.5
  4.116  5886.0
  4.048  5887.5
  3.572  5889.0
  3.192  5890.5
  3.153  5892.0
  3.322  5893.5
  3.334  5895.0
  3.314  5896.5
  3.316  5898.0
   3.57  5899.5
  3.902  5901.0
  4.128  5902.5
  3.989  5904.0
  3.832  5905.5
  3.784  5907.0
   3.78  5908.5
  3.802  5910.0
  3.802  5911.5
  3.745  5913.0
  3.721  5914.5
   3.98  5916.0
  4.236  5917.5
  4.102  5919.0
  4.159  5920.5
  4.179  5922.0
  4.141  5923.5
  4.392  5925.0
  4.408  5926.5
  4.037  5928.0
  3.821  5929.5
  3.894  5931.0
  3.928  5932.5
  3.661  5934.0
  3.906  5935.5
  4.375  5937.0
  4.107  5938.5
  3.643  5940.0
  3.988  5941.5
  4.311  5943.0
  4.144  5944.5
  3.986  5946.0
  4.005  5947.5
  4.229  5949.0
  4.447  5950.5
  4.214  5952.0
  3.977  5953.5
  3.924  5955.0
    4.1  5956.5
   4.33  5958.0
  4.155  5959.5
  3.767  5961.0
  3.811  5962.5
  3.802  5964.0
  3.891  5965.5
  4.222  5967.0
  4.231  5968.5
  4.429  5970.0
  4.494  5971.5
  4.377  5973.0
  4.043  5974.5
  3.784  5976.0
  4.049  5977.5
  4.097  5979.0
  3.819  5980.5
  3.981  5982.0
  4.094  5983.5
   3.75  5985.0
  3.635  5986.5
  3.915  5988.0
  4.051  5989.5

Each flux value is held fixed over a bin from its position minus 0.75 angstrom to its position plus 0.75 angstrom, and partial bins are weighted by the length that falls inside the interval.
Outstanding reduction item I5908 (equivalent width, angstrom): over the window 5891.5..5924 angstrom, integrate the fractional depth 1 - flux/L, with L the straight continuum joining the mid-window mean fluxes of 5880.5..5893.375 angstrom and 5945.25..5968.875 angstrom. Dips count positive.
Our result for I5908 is 1.4 angstrom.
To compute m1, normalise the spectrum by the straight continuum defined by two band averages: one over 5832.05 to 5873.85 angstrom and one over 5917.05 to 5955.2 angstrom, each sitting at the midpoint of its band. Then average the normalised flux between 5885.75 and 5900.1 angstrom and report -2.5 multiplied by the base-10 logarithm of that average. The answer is 0.18 mag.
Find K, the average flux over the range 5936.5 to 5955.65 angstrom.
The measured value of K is 4.1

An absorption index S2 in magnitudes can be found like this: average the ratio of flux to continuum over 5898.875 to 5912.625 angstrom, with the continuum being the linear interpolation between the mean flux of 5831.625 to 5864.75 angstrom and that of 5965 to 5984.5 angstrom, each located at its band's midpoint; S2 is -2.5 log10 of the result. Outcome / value 0.06 mag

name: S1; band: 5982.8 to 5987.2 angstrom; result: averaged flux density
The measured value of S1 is 3.83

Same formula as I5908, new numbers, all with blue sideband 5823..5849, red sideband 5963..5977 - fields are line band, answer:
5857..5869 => 0.3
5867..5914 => 1.9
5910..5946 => 0.9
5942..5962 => 0.1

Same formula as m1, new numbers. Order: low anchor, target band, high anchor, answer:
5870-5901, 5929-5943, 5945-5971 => 0.03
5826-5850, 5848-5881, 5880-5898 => -0.06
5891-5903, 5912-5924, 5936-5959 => -0.08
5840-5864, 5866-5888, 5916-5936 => -0.07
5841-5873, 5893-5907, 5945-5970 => 0.12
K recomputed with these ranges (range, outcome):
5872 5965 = 3.99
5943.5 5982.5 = 4.09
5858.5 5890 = 4.19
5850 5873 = 4.05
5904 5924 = 3.94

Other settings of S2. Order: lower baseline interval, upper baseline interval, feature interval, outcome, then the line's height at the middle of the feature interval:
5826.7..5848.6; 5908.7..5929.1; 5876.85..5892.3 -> 0.00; 4.07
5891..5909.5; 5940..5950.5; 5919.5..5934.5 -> -0.05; 3.9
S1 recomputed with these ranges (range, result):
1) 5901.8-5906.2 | 3.98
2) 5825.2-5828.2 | 4.1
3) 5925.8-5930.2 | 4.09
